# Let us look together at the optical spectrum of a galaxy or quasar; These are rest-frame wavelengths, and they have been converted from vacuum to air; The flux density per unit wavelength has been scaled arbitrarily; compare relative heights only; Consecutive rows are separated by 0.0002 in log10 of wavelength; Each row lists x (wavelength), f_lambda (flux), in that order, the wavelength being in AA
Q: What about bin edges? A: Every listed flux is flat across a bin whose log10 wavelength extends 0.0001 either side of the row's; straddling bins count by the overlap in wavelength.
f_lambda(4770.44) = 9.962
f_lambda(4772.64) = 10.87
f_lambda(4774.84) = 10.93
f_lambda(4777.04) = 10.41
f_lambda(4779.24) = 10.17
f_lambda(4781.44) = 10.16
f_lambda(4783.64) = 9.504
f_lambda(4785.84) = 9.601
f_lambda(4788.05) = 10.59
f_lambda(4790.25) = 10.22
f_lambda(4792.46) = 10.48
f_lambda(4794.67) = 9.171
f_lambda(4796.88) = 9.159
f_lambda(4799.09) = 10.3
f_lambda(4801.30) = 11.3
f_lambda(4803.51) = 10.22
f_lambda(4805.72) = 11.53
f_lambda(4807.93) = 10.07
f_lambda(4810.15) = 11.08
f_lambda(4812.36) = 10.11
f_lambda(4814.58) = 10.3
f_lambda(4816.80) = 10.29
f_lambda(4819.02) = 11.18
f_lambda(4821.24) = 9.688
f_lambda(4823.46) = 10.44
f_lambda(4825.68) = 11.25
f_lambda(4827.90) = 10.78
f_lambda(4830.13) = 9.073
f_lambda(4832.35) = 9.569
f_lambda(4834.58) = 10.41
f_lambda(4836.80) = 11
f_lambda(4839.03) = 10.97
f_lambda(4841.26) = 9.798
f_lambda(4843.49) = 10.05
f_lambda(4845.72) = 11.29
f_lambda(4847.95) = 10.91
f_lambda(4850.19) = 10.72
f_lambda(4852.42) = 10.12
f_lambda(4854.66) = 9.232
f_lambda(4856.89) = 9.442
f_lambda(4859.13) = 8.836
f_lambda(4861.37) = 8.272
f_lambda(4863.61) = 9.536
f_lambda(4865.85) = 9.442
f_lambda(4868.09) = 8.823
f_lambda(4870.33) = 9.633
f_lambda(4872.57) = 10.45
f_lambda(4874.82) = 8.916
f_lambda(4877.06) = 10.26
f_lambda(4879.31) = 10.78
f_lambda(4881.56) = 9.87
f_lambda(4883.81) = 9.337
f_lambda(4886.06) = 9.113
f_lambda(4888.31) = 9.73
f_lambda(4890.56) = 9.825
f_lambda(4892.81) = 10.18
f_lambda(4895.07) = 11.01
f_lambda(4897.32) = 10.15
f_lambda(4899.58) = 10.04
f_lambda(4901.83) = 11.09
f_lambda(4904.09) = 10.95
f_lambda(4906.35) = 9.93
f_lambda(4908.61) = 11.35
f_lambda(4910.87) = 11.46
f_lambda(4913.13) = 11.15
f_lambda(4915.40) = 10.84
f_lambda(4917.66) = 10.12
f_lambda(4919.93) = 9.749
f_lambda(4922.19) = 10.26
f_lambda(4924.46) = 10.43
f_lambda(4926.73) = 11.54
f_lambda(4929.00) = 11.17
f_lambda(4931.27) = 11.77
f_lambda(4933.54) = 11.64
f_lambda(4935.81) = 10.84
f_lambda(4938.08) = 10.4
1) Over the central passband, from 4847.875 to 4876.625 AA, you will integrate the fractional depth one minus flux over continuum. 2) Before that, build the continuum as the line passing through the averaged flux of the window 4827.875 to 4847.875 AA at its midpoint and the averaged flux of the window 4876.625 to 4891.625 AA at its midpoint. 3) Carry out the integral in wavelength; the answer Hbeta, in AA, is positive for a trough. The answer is 1.5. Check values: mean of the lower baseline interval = 10.3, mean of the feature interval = 9.53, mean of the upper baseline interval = 9.82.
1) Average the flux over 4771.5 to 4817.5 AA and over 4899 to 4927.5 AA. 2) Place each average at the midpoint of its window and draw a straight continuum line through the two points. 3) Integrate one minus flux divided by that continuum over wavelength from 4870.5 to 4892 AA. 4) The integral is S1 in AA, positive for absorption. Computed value 1.58 AA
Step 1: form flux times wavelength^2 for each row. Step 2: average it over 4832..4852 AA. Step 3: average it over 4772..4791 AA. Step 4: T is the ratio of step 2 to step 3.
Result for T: 1.1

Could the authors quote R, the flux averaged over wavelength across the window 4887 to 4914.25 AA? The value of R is 10.6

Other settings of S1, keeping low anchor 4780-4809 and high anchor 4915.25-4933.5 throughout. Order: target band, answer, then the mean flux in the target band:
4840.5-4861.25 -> 1.0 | 9.96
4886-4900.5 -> 0.8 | 10.1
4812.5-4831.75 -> -0.1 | 10.3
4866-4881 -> 1.1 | 9.79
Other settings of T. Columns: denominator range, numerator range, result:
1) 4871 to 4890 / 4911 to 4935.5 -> 1.13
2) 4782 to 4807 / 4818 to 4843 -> 1.03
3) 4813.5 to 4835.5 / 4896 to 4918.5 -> 1.08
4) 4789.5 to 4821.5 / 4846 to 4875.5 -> 0.95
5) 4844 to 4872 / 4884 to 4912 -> 1.09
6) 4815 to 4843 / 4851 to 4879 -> 0.93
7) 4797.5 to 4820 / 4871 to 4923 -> 1.01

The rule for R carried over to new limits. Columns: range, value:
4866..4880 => 9.76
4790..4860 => 10.3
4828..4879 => 9.88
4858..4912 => 9.96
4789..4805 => 10.2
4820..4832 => 10.2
